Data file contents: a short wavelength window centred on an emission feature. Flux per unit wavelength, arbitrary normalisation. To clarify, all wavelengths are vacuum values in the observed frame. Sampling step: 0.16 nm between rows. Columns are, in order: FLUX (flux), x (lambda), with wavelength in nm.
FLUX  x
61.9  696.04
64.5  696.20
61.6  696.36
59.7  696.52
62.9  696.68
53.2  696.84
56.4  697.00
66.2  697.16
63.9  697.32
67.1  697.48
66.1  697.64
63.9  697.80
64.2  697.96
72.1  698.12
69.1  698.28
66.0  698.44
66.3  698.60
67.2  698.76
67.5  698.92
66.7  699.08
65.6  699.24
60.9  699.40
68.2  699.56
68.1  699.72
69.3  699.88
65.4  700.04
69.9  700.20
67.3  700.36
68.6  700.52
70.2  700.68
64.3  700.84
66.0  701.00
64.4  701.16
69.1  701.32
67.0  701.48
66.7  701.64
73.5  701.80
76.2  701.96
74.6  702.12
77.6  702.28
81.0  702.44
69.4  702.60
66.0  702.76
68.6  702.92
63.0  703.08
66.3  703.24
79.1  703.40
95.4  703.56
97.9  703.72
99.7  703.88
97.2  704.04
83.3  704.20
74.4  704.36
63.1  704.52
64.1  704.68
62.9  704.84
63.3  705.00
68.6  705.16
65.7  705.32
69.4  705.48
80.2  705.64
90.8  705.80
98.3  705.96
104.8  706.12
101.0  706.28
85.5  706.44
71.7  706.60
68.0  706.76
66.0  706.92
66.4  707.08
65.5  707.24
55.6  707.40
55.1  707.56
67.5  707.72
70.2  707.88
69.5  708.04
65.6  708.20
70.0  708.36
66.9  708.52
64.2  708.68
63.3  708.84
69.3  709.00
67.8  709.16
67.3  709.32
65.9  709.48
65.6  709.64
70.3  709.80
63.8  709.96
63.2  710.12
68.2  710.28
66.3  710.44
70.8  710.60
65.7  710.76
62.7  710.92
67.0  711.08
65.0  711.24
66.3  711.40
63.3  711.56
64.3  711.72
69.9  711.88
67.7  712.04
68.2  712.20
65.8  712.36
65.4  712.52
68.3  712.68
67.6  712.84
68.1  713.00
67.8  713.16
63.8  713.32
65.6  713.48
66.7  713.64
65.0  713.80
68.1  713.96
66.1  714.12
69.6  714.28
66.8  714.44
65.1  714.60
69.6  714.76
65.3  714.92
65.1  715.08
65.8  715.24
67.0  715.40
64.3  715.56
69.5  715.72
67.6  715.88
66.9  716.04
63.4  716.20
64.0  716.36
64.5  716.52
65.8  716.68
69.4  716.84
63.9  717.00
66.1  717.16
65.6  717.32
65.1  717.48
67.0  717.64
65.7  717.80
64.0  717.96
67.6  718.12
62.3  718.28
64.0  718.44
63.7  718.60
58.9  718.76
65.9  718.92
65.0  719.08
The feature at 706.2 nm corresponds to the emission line [N II] 6583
